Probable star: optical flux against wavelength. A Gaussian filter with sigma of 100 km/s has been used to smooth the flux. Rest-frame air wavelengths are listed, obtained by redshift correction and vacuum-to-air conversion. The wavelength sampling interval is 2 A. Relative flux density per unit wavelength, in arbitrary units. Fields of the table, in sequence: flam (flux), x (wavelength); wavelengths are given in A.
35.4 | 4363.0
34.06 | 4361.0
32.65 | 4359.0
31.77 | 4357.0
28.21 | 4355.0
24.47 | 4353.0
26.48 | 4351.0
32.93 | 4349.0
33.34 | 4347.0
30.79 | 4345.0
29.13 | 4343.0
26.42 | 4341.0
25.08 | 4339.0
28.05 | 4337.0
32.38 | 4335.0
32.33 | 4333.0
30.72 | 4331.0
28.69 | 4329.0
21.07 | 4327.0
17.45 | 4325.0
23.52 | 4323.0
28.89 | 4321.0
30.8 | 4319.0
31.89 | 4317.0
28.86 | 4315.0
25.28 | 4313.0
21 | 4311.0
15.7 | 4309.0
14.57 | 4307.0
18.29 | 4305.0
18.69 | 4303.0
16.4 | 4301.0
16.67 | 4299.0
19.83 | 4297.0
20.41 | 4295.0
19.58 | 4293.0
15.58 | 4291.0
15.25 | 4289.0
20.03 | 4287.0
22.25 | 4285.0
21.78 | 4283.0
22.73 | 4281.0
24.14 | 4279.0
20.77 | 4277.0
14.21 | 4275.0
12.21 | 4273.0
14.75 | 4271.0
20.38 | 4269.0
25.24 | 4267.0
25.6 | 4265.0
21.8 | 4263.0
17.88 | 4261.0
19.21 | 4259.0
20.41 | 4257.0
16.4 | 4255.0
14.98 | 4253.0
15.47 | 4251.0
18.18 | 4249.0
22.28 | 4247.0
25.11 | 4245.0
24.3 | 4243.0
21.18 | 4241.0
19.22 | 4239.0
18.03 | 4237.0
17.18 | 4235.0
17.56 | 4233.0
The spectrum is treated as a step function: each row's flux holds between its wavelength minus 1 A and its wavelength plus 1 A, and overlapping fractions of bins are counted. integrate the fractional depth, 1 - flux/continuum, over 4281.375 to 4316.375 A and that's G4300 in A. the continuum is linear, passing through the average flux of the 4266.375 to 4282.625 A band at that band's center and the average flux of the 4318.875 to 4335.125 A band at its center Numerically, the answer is 4.8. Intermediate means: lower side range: 19.3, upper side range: 26.9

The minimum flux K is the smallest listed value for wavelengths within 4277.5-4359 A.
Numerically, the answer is 14.57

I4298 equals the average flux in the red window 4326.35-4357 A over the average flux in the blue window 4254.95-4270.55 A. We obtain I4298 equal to 1.38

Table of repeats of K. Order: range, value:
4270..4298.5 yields 12.21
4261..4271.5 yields 14.75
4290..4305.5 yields 15.58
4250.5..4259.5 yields 14.98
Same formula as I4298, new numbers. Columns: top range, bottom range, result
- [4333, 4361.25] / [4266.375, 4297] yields 1.54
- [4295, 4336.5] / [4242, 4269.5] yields 1.15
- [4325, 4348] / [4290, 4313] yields 1.56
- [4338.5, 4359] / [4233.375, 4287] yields 1.47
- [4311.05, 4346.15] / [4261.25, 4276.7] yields 1.44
